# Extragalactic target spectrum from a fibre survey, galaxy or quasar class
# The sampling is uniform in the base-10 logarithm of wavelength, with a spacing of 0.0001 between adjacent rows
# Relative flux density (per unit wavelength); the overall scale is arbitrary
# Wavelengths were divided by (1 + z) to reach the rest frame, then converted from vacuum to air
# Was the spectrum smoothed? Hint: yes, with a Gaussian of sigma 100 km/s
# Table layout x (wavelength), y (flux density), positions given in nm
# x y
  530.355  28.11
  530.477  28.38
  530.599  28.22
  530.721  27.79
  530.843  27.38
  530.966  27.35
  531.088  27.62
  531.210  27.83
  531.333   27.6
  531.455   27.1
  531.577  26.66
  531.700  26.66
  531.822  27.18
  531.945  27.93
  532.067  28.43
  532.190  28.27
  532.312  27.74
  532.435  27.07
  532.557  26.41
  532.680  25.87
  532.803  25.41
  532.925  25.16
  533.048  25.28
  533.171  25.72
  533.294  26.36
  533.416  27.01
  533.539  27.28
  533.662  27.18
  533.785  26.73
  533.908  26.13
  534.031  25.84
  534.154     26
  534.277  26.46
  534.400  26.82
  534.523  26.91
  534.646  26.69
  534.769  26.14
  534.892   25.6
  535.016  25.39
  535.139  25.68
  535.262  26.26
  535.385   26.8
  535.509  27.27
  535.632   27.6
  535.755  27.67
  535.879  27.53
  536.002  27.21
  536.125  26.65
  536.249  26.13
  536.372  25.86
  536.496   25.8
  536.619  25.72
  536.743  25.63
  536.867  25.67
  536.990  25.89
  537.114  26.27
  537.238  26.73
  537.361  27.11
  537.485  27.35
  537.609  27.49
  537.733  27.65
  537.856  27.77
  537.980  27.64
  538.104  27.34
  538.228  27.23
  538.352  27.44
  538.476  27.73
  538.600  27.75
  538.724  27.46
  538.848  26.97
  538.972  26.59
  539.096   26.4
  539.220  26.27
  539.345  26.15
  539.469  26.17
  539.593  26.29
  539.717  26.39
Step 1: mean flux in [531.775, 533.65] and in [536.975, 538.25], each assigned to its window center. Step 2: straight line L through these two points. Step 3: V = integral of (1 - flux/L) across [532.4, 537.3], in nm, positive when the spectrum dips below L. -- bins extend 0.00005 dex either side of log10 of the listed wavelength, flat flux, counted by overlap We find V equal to 0.11 nm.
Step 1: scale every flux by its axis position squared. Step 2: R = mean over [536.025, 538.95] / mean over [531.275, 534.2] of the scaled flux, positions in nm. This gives 1.02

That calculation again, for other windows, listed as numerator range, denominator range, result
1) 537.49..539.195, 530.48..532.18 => 1.02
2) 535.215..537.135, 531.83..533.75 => 1.00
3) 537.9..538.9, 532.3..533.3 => 1.08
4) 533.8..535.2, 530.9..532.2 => 0.96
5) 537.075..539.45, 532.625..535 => 1.05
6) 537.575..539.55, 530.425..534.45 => 1.03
